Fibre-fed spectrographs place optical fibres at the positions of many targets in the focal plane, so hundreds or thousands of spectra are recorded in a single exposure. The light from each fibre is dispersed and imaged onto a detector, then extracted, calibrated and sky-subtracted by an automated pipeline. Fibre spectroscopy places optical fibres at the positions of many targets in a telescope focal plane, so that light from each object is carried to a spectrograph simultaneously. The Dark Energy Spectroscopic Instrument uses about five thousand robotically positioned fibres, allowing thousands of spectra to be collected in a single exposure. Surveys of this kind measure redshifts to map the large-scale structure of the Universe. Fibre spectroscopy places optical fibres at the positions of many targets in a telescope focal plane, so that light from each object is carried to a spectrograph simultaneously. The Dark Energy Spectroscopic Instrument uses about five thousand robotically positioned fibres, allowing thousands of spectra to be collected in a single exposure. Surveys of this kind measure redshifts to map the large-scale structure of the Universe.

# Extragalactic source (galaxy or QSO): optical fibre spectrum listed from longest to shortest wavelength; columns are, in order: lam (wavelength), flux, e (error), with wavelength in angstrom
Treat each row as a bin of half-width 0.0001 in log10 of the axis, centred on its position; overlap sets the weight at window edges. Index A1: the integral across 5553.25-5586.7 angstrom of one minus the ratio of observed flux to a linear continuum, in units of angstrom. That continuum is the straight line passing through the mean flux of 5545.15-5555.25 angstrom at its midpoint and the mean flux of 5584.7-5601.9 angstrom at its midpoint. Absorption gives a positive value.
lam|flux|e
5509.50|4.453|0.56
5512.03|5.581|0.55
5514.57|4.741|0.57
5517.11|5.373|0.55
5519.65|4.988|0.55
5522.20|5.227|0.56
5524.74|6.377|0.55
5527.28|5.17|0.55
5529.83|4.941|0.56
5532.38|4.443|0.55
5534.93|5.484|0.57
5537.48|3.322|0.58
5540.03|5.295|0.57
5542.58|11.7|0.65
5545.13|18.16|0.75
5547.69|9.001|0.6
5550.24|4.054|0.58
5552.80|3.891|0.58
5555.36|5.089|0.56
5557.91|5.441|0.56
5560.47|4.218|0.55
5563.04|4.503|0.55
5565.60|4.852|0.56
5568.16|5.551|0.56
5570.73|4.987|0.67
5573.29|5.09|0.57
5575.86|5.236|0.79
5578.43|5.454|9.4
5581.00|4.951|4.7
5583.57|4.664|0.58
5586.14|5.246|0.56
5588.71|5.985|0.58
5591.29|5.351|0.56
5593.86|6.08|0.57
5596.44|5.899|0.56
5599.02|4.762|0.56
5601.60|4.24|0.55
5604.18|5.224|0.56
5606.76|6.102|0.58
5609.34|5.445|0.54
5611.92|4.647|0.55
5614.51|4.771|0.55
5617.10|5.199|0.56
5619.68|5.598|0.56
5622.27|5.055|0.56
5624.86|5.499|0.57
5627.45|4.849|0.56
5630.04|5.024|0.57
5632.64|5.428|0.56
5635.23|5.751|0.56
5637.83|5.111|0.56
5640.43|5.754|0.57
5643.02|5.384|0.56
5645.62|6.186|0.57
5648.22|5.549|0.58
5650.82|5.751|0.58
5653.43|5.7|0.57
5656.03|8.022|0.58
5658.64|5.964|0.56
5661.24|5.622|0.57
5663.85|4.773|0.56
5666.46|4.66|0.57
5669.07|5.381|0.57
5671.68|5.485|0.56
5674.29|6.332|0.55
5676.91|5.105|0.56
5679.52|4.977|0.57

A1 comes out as 7.0 angstrom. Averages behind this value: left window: 7.14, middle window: 4.99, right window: 5.42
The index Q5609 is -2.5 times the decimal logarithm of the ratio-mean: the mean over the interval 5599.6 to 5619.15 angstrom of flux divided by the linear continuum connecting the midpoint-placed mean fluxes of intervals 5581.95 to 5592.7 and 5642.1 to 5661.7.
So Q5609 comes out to 0.09 mag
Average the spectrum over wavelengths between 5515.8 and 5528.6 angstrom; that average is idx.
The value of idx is 5.42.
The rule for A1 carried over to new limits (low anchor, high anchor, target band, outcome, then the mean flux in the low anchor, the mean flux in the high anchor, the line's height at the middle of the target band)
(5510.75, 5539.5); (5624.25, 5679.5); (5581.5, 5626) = 0.9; 5.06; 5.57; 5.38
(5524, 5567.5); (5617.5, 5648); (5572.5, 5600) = 2.3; 6.22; 5.42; 5.85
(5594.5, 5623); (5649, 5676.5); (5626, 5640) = 0.5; 5.2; 5.74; 5.44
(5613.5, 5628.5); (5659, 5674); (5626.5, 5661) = -3.2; 5.18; 5.31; 5.24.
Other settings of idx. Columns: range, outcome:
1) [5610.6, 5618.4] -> 4.88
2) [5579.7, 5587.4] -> 4.96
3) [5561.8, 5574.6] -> 5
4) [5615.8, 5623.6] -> 5.29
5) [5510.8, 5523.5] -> 5.18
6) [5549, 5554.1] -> 3.97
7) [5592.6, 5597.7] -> 5.99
